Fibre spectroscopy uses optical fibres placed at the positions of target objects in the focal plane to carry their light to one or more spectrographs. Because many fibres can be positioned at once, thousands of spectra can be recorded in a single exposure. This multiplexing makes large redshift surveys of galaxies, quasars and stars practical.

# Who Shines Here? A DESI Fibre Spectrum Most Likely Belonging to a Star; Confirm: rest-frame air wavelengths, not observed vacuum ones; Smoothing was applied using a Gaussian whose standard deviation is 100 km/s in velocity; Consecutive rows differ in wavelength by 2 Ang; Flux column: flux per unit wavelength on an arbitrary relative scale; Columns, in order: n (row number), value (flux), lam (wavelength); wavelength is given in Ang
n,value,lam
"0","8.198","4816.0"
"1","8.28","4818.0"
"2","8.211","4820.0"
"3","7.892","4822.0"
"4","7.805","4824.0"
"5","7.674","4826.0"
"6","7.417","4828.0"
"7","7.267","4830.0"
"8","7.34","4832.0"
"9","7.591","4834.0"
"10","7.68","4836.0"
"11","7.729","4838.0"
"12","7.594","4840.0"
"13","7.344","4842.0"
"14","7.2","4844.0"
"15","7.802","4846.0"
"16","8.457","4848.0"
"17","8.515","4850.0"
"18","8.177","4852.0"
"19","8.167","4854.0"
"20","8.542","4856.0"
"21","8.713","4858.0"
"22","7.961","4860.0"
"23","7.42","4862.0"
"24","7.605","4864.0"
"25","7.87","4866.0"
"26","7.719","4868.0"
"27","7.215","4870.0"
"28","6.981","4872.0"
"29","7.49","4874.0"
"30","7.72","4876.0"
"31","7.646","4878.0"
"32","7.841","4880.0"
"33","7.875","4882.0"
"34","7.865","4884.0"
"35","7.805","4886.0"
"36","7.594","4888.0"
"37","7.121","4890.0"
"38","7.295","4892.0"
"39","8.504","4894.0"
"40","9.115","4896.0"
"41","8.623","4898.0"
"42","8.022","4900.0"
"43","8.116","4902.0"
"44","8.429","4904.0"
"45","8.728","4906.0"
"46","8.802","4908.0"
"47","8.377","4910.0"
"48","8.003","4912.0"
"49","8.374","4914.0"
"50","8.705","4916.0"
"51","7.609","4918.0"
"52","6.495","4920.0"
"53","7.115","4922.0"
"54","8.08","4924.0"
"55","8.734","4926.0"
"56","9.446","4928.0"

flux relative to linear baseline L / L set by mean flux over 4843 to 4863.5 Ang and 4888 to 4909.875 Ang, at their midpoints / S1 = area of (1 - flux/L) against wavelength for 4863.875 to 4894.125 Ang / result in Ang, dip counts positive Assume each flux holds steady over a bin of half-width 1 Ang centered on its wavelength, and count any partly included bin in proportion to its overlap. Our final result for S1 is 2.1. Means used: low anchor 8.08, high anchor 8.25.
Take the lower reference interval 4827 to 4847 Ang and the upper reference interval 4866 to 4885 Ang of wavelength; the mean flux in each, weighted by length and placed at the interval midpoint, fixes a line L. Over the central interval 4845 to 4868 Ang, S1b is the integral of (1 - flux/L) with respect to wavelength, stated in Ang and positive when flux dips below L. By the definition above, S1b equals -1.6 Ang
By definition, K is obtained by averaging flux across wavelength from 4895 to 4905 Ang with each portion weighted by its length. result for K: 8.46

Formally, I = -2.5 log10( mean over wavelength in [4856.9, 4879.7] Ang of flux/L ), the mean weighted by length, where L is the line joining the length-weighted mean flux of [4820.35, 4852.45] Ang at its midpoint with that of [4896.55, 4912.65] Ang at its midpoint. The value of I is 0.05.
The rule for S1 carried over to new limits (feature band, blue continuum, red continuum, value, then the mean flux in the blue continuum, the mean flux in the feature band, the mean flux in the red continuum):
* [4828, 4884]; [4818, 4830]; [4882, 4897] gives 0.7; 7.8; 7.75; 7.9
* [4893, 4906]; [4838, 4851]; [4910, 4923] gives -1.2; 7.81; 8.49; 7.77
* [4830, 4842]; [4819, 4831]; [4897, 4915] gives 0.4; 7.71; 7.54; 8.39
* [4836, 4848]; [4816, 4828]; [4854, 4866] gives 0.6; 7.94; 7.62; 8.04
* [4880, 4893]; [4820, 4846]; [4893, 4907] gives 1.1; 7.58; 7.61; 8.51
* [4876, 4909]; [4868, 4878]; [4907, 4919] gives -0.9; 7.42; 8.08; 8.31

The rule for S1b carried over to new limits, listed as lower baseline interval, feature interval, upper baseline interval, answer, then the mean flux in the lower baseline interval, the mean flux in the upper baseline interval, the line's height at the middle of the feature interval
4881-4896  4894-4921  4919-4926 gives -2.3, 7.82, 7.44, 7.61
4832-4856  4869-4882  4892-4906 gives 1.0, 7.85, 8.4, 8.17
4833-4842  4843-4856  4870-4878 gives -0.9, 7.61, 7.41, 7.55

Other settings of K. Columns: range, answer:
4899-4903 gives 8.07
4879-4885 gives 7.86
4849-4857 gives 8.35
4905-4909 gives 8.77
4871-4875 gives 7.24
